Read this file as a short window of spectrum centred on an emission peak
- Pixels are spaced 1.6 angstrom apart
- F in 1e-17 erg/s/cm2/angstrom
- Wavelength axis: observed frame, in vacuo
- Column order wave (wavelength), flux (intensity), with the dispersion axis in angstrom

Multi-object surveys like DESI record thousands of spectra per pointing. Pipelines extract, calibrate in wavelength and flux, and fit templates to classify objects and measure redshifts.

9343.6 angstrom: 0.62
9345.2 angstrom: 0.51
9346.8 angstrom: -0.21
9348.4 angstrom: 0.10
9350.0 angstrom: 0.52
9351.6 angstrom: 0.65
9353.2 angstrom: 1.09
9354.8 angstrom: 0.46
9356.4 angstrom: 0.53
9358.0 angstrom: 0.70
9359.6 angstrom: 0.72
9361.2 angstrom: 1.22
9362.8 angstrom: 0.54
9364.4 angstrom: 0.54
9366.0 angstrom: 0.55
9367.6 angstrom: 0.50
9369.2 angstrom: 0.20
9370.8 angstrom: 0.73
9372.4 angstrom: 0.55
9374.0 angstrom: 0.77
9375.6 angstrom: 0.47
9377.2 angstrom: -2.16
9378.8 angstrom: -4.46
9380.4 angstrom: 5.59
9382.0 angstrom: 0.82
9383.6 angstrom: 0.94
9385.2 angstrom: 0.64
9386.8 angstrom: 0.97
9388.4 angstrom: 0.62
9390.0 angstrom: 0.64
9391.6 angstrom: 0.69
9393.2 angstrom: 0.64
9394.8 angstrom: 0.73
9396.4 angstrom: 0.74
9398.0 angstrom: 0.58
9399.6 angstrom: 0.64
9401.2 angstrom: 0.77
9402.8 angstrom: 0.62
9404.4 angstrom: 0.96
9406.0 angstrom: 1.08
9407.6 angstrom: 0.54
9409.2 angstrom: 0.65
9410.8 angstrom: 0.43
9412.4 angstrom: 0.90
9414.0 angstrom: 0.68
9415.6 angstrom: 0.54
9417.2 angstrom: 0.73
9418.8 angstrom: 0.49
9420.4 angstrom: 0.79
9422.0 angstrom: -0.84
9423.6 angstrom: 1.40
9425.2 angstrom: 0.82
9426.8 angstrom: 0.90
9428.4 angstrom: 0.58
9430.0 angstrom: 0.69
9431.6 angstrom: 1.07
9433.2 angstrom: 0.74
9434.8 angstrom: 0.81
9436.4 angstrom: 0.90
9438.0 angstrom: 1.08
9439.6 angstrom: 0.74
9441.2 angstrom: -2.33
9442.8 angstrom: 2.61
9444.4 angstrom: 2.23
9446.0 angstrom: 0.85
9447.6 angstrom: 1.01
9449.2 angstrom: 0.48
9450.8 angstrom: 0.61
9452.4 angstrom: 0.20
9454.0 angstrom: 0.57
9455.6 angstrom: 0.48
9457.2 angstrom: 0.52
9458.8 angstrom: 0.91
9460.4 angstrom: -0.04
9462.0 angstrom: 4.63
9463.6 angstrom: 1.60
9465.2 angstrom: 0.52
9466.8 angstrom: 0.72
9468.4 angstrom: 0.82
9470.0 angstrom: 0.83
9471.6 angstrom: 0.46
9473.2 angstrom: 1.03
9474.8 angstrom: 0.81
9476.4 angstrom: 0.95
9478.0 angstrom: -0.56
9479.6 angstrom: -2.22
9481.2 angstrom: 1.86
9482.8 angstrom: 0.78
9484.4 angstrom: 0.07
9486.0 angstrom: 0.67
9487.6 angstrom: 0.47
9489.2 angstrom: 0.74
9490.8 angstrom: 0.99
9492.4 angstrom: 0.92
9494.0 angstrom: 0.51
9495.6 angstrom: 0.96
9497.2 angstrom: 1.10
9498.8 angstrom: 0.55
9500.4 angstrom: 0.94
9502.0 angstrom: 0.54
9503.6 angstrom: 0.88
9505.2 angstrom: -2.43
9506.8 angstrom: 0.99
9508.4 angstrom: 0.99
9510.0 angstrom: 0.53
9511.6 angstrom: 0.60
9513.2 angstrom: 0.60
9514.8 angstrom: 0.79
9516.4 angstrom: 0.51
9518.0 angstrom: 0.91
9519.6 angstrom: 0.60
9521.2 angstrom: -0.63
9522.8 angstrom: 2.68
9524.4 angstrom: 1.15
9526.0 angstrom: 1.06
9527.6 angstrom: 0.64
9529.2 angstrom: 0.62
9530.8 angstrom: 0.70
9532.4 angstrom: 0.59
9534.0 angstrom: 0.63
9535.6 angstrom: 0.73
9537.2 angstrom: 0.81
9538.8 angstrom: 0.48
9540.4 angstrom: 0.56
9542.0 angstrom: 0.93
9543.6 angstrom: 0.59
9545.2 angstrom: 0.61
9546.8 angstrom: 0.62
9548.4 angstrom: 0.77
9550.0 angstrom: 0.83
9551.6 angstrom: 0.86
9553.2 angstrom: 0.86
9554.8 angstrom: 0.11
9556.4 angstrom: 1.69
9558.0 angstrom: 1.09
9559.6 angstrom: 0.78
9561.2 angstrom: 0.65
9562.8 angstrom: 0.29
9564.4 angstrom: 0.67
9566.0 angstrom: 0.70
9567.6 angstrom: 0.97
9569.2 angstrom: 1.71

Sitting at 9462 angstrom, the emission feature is H-gamma 4340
